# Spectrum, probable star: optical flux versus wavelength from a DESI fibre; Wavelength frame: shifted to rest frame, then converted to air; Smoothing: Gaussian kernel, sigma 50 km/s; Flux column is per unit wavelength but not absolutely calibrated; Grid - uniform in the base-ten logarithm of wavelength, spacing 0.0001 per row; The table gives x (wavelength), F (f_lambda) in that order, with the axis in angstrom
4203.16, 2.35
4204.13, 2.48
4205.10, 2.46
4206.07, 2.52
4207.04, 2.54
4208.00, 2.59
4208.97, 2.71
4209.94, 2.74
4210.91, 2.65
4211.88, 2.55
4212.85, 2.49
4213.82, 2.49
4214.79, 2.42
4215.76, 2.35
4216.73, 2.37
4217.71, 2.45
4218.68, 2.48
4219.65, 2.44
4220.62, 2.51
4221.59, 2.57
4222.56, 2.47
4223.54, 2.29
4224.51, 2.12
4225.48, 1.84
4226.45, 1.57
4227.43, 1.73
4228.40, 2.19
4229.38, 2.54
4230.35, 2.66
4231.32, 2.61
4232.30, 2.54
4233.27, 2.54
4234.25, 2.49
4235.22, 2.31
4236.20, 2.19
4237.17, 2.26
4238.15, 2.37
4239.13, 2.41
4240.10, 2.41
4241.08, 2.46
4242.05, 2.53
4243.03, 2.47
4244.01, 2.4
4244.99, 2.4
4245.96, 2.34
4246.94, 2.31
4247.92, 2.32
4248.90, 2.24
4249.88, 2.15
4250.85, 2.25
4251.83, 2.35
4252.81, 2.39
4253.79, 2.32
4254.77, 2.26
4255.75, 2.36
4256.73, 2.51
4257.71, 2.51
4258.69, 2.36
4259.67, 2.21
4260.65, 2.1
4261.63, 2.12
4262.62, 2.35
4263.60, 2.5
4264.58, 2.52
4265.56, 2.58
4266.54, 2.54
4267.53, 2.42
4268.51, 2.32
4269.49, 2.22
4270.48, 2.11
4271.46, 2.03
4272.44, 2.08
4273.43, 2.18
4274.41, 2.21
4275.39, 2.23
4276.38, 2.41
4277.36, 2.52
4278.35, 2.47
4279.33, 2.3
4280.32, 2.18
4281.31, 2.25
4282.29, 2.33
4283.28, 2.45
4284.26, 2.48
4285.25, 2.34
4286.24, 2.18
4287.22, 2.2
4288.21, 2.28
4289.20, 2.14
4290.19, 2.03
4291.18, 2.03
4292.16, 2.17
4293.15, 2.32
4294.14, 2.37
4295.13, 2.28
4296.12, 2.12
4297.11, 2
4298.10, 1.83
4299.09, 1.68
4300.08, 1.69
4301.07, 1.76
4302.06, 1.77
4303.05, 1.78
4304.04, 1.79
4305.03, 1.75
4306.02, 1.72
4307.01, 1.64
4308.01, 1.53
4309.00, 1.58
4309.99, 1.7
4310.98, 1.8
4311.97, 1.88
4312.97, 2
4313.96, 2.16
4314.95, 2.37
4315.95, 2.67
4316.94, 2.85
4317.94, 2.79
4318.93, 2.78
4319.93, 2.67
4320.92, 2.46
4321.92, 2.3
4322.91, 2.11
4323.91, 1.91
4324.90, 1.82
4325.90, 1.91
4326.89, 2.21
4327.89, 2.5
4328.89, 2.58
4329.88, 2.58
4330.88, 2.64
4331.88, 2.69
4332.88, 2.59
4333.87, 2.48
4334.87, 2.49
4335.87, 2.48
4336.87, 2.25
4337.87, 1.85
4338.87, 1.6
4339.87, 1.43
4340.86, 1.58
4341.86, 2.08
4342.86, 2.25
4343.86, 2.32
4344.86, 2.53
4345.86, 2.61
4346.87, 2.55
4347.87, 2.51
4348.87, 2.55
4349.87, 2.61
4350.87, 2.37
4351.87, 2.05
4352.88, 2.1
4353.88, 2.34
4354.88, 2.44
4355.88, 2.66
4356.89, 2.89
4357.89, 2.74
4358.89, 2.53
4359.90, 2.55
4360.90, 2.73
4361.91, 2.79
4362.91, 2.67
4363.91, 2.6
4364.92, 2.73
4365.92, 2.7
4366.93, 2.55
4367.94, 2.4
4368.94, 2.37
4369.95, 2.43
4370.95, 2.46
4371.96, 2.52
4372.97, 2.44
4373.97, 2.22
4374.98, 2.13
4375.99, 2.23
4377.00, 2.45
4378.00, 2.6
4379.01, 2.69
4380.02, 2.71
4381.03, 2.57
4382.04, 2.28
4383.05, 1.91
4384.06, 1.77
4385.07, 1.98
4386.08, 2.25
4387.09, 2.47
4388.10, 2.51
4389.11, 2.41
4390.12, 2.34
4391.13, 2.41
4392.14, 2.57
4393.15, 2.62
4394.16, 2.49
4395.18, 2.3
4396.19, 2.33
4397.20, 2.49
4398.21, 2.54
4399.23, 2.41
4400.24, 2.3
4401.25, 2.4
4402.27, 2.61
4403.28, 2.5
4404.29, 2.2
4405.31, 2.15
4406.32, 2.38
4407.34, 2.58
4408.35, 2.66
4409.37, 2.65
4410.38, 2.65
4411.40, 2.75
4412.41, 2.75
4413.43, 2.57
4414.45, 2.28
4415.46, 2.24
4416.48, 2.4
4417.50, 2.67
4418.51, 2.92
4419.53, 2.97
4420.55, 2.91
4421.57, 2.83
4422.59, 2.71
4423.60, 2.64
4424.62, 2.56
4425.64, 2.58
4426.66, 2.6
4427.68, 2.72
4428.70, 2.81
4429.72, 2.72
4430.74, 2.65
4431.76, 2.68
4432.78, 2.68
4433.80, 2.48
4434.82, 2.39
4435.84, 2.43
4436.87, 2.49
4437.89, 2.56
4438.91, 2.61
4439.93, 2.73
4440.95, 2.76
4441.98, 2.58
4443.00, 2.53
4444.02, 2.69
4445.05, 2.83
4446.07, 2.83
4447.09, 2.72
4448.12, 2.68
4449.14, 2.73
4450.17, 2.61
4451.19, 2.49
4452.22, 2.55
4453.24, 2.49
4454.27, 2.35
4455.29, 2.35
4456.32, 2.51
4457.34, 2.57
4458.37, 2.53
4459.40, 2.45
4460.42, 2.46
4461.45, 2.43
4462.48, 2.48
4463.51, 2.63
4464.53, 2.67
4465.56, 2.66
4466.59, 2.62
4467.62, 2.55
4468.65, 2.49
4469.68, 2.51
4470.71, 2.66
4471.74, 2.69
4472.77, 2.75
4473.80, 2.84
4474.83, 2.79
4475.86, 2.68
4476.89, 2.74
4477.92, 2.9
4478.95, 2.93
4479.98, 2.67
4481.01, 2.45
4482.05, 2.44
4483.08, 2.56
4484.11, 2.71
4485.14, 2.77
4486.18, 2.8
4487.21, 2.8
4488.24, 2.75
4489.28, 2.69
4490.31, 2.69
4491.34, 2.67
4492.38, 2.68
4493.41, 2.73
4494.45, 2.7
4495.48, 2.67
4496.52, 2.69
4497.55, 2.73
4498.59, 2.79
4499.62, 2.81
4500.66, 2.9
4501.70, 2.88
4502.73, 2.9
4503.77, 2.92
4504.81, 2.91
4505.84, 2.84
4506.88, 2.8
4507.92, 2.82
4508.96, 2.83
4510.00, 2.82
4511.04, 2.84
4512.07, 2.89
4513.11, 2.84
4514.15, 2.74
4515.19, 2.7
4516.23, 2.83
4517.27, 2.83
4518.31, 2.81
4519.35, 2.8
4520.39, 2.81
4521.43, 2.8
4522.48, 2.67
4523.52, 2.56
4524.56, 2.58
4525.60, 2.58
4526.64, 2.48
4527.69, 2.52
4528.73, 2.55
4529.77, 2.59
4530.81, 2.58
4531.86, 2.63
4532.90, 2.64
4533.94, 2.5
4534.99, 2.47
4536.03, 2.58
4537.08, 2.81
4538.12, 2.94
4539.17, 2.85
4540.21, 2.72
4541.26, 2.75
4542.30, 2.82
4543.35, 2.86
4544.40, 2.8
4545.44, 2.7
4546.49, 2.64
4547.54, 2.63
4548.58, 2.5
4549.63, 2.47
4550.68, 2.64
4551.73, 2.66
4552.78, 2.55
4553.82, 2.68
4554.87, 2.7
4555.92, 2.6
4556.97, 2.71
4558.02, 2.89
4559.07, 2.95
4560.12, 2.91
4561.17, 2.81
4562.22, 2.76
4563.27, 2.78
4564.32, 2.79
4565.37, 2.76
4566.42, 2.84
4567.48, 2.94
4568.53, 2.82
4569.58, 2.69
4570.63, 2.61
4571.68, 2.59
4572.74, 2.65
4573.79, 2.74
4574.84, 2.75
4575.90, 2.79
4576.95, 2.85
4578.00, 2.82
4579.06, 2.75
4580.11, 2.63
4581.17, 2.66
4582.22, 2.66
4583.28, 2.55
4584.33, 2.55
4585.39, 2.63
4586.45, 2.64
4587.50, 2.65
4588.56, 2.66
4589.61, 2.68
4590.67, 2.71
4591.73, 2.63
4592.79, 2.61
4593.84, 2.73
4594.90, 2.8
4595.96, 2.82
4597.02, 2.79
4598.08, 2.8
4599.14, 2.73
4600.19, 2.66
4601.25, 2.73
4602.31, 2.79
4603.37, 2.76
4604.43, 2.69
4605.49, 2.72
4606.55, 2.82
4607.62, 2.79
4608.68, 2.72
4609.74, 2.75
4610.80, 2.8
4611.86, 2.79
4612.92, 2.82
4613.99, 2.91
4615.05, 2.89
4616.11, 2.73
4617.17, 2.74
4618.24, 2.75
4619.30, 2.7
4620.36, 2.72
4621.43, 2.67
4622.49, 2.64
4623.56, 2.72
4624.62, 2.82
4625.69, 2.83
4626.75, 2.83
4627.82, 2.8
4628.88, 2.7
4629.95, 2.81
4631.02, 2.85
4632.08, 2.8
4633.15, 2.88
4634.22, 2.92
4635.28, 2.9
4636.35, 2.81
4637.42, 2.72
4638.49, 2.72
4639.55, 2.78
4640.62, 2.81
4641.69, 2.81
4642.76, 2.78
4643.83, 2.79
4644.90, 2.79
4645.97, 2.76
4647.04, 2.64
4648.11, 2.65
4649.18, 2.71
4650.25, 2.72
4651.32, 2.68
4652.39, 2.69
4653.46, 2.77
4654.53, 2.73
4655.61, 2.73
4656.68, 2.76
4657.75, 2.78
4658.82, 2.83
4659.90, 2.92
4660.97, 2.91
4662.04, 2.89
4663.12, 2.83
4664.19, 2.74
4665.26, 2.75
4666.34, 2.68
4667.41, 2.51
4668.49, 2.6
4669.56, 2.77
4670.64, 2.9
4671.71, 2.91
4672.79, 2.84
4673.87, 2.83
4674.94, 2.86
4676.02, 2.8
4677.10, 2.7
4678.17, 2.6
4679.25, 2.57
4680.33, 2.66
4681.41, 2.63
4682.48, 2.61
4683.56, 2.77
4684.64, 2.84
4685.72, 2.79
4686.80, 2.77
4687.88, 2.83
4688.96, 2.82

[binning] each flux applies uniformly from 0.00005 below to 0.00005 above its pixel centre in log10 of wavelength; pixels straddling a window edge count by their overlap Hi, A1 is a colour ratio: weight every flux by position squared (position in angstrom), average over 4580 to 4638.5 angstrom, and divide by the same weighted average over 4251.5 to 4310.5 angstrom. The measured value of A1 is 1.47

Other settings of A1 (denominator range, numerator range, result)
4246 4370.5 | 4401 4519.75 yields 1.25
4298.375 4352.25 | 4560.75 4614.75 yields 1.42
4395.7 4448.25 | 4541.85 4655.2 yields 1.14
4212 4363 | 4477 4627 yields 1.35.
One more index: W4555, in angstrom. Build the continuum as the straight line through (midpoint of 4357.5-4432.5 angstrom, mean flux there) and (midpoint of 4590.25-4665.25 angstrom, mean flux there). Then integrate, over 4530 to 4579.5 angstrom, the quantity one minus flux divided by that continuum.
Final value -0.6 angstrom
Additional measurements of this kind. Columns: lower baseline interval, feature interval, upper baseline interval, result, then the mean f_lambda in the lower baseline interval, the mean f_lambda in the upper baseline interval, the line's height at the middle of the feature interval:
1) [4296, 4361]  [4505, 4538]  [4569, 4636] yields -1.6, 2.21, 2.74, 2.58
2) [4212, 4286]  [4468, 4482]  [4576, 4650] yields -0.5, 2.34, 2.75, 2.59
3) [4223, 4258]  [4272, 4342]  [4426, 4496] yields 7.4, 2.32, 2.63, 2.42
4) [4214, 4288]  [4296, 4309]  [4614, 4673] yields 3.4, 2.33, 2.77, 2.39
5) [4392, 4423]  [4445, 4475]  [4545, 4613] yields 0.1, 2.54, 2.72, 2.6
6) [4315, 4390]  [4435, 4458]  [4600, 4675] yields -0.6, 2.4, 2.77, 2.52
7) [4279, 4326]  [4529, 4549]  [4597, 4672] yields -0.8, 2.11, 2.77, 2.58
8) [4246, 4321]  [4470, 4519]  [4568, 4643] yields -3.9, 2.2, 2.74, 2.56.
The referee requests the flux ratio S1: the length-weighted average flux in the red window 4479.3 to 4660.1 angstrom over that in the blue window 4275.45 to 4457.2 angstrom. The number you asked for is 1.15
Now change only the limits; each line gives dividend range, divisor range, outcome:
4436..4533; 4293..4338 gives 1.24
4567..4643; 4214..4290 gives 1.18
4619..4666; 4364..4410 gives 1.15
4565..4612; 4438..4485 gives 1.04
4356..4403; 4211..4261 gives 1.04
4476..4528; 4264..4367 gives 1.21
